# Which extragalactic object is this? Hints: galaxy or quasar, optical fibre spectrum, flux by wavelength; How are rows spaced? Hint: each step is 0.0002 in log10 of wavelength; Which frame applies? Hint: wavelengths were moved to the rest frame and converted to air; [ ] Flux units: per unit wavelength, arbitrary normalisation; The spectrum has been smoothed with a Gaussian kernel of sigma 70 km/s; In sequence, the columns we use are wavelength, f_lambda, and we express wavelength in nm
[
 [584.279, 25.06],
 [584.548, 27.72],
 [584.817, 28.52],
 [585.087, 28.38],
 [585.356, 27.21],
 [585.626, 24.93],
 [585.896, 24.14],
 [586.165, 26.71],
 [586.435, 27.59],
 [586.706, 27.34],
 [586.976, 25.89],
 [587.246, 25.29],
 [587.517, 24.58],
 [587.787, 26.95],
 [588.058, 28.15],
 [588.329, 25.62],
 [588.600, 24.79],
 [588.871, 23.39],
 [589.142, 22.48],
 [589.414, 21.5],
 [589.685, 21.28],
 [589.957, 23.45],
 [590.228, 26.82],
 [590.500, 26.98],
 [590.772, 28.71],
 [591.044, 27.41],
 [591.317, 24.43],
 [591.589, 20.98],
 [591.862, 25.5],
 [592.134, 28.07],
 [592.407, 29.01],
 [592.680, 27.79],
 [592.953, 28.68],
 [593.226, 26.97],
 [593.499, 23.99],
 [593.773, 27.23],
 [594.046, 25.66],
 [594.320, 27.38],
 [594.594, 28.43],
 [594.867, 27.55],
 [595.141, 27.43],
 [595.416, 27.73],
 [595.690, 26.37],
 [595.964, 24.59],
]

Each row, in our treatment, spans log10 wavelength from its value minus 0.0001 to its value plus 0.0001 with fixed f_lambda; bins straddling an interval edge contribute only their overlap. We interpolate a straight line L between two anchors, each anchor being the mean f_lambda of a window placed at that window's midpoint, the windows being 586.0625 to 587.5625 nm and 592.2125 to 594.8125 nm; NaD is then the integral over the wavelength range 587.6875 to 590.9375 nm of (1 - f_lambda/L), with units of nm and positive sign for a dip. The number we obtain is 0.20 nm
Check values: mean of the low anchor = 26.3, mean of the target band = 25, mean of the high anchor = 27.3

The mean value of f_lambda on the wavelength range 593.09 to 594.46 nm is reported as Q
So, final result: 26.2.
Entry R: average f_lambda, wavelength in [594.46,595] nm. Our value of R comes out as 28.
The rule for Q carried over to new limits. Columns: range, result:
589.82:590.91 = 26.5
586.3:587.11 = 26.9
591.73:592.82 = 27.6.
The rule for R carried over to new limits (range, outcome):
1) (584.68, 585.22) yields 28.4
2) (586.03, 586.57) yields 27.2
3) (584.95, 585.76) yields 26.8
